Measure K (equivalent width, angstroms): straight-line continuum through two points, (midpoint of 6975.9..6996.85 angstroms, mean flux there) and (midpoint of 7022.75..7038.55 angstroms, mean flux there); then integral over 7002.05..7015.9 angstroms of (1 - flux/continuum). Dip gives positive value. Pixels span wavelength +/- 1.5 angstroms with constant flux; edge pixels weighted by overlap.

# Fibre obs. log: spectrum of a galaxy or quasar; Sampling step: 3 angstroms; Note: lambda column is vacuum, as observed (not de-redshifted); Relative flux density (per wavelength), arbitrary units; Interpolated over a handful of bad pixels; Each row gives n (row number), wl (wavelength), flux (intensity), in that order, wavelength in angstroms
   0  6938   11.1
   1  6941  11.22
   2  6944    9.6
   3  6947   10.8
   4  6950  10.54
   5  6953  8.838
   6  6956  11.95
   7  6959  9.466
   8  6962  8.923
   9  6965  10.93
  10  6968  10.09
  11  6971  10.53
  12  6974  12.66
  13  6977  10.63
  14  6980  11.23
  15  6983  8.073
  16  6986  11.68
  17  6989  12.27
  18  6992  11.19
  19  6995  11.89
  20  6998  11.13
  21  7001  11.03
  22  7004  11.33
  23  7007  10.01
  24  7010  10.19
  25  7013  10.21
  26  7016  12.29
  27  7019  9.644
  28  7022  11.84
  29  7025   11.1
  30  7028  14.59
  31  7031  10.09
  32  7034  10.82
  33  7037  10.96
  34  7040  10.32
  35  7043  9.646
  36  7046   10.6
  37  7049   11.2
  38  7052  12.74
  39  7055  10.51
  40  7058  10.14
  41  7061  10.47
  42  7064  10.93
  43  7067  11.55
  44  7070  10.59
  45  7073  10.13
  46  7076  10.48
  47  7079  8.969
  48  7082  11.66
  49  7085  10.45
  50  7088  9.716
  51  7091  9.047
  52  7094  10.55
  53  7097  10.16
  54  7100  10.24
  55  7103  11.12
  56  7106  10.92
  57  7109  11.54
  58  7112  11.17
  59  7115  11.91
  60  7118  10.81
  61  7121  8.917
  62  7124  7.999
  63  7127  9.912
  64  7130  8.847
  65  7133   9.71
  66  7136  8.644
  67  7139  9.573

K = 0.8 angstroms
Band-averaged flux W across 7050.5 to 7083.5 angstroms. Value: 10.7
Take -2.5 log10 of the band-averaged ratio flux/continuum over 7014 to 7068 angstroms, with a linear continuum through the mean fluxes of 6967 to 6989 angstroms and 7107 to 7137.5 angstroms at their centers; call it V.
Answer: -0.06 mag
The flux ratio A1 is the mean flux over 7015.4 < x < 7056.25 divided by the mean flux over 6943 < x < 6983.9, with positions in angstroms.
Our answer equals 1.1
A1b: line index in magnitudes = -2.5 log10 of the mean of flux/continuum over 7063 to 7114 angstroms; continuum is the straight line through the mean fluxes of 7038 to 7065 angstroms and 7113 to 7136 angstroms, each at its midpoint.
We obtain -0.04 mag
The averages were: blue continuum 10.7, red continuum 9.69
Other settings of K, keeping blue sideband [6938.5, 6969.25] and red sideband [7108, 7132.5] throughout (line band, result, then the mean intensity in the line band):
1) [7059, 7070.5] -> -0.83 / 10.9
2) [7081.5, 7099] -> -0.10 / 10.2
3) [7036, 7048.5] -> -0.31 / 10.4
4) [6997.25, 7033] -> -3.21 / 11.1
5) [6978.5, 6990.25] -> -0.63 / 10.8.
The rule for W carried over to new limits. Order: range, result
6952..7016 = 10.7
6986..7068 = 11.1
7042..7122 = 10.6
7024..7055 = 11.2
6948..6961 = 10.2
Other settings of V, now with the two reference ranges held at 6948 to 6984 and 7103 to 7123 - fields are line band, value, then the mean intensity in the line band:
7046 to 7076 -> -0.022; 10.9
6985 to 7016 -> -0.068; 11.1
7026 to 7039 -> -0.096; 11.5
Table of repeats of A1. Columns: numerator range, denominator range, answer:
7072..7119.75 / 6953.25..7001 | 0.98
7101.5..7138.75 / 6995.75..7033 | 0.91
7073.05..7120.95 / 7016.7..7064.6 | 0.96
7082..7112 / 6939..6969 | 1.03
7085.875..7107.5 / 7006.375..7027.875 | 0.93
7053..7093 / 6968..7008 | 0.94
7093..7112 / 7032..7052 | 1.00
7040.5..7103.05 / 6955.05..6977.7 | 0.99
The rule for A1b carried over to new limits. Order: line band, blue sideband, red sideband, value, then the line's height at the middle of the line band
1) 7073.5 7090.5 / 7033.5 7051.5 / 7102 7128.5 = 0.04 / 10.6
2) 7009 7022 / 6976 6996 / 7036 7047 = -0.01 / 10.6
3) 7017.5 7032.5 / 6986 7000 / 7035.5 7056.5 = -0.03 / 11.2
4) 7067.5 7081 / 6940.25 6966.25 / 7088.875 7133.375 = 0.00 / 10.2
